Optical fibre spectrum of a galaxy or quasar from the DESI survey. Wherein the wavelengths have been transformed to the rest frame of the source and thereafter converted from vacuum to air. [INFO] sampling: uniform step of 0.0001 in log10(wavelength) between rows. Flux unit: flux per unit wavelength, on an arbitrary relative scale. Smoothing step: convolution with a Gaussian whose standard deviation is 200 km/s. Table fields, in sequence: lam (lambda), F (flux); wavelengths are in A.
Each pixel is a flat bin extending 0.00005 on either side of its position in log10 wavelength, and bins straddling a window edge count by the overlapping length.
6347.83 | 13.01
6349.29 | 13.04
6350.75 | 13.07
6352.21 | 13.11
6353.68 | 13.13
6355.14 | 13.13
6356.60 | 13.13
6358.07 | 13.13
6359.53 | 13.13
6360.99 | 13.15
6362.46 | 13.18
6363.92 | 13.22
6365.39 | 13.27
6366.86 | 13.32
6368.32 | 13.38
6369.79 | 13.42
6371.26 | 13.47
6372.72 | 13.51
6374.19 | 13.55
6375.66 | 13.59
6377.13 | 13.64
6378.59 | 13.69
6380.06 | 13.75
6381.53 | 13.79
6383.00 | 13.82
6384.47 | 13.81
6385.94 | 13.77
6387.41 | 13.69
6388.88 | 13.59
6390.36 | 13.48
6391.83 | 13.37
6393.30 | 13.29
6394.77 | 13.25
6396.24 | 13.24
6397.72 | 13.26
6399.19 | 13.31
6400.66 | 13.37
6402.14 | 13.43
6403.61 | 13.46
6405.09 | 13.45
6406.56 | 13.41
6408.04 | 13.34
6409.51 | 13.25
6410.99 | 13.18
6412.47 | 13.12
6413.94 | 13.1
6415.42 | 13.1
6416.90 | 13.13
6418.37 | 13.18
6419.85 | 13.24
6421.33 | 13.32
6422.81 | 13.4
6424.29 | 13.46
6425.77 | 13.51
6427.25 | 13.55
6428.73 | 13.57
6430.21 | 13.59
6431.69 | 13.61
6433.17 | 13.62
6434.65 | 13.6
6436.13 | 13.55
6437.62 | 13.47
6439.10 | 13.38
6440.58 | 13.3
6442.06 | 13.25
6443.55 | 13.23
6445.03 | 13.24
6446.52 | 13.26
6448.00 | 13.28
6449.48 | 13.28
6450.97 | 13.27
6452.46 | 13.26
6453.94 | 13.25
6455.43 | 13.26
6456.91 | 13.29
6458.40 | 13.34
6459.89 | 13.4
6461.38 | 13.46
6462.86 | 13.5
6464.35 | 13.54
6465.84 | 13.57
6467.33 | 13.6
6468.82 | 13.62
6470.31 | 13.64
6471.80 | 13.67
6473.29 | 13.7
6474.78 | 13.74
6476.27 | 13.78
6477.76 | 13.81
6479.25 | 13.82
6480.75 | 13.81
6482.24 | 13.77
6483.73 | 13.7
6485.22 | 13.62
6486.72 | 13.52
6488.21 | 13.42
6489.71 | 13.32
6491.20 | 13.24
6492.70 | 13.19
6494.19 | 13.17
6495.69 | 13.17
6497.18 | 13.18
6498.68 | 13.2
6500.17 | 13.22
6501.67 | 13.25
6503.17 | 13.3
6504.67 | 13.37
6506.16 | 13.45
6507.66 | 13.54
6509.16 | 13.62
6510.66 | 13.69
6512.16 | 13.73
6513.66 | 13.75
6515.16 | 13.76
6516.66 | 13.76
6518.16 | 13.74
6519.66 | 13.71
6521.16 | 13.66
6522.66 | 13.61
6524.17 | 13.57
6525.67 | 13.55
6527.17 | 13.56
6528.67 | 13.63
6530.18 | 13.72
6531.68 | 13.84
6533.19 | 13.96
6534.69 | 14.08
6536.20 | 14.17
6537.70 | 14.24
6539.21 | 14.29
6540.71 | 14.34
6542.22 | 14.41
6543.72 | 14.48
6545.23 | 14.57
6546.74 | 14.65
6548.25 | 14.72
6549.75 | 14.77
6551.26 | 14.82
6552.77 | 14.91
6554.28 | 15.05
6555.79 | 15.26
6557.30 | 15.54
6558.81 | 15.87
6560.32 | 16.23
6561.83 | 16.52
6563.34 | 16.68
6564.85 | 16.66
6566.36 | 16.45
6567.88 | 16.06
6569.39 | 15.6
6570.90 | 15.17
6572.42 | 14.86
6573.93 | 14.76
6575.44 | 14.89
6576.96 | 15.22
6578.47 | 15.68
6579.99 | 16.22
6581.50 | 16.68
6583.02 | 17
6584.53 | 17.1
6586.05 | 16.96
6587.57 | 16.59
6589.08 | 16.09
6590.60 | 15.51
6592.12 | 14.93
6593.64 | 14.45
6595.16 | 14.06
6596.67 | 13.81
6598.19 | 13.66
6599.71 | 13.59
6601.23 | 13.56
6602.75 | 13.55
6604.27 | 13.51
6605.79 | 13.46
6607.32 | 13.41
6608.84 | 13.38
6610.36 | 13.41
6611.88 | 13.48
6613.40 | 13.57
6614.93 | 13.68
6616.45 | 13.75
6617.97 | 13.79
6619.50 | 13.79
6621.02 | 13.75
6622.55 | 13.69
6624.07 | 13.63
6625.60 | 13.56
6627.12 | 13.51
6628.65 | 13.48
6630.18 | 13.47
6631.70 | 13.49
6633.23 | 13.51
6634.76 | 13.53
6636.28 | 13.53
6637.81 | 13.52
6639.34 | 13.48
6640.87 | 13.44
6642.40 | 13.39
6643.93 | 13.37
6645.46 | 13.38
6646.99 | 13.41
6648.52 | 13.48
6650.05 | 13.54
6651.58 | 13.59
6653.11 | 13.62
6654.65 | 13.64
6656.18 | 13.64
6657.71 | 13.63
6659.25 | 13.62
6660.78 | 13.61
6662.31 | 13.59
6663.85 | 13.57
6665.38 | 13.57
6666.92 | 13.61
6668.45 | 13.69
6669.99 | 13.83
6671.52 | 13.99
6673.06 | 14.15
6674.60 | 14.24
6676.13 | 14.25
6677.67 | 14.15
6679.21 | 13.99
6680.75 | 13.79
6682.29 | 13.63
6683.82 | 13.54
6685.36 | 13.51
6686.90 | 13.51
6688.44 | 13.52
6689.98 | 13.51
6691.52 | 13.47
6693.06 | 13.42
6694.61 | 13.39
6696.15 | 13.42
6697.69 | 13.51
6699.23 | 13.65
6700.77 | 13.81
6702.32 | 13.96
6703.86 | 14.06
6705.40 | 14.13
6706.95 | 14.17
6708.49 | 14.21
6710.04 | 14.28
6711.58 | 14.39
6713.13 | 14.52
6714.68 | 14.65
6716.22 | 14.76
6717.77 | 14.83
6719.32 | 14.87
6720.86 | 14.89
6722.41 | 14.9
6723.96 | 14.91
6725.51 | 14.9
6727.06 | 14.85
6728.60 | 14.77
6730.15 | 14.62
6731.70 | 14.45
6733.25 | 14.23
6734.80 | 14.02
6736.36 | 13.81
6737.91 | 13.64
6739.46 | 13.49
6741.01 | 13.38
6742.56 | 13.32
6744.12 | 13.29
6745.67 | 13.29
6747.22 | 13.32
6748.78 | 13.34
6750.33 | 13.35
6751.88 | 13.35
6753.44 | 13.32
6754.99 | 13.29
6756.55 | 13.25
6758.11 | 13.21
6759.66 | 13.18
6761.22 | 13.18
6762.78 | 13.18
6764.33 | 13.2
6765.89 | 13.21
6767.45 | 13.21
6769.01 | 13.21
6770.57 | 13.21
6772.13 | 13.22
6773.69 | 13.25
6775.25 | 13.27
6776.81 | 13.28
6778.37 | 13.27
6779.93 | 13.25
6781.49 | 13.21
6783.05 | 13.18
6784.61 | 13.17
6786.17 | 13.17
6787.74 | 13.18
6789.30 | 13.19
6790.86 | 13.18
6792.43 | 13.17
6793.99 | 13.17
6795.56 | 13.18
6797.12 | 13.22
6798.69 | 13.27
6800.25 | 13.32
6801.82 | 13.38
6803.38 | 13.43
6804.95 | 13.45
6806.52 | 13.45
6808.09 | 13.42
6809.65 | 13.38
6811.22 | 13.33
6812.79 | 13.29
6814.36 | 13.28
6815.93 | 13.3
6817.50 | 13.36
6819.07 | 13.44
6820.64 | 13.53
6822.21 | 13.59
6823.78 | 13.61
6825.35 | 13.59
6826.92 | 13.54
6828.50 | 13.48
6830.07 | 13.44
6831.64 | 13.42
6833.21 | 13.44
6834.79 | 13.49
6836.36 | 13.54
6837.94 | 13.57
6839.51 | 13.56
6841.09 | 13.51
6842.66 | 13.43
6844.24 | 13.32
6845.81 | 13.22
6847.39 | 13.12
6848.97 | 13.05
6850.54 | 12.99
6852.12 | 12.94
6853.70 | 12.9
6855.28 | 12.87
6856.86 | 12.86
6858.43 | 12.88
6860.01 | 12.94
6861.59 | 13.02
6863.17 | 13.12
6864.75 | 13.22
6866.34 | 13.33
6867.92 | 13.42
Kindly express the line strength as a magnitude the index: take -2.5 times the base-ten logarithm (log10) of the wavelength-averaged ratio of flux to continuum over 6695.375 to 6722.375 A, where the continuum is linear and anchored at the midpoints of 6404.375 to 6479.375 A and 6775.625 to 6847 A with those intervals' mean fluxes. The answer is -0.07 mag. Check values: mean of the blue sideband 13.4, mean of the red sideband 13.4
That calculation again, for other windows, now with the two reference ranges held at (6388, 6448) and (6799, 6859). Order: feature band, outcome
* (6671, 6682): -0.06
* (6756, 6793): 0.01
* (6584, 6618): -0.08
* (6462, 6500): -0.01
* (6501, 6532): -0.02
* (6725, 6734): -0.10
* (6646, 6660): -0.02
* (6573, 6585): -0.19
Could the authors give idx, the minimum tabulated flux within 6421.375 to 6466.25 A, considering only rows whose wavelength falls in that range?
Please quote 13.23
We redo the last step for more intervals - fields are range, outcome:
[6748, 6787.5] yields 13.17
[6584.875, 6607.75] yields 13.41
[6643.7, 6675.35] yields 13.37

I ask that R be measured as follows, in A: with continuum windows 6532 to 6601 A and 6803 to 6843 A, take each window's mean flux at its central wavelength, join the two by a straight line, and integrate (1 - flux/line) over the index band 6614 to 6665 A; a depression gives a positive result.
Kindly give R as 4.0 A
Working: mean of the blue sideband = 15.2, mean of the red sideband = 13.5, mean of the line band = 13.6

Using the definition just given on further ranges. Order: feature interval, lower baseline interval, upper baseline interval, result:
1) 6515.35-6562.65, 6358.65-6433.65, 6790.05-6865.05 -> -3.7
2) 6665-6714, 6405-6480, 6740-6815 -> -2.0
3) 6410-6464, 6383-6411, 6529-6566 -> 1.9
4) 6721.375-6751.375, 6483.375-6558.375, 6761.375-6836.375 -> -1.2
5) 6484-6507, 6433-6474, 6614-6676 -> 0.3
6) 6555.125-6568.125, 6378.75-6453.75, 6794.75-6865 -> -2.7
